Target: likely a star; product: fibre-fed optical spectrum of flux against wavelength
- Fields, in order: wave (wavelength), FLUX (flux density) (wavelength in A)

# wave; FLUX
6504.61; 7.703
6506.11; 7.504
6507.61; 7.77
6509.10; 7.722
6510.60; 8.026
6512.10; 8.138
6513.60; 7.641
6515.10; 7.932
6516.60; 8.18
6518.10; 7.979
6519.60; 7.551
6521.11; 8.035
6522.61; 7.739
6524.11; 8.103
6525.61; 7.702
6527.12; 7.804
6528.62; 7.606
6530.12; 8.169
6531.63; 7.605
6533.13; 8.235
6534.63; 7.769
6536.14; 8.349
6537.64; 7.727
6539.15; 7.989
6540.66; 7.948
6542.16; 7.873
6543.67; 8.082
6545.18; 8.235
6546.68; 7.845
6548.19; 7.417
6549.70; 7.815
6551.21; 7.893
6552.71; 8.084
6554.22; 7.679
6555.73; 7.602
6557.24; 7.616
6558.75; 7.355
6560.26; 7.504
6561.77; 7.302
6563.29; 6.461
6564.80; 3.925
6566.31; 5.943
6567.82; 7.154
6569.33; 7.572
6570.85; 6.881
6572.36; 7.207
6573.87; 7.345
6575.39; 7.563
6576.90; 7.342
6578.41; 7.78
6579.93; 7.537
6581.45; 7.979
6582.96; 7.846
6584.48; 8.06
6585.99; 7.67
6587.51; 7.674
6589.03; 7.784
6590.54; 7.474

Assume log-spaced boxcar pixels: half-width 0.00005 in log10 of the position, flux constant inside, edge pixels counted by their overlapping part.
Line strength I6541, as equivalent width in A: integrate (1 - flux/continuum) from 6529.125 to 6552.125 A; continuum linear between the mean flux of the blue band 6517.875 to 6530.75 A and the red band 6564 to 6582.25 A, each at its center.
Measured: -1.09 A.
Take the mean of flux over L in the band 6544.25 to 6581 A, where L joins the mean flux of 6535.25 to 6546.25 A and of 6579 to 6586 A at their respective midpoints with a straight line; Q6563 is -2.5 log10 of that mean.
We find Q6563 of 0.088 mag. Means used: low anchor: 8.02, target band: 7.3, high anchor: 7.83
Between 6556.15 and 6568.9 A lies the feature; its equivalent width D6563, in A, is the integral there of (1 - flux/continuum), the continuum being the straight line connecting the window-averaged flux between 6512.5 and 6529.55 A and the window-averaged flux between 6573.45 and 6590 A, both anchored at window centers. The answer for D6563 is 1.7 A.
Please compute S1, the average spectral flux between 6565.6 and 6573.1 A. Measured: 6.96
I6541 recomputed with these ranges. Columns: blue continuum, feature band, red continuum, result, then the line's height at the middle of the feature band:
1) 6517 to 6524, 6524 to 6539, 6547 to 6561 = -0.19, 7.8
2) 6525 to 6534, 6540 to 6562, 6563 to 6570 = -2.82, 6.88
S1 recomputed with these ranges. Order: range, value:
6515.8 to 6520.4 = 7.89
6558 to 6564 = 7.15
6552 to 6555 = 7.87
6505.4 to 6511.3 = 7.76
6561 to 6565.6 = 5.9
